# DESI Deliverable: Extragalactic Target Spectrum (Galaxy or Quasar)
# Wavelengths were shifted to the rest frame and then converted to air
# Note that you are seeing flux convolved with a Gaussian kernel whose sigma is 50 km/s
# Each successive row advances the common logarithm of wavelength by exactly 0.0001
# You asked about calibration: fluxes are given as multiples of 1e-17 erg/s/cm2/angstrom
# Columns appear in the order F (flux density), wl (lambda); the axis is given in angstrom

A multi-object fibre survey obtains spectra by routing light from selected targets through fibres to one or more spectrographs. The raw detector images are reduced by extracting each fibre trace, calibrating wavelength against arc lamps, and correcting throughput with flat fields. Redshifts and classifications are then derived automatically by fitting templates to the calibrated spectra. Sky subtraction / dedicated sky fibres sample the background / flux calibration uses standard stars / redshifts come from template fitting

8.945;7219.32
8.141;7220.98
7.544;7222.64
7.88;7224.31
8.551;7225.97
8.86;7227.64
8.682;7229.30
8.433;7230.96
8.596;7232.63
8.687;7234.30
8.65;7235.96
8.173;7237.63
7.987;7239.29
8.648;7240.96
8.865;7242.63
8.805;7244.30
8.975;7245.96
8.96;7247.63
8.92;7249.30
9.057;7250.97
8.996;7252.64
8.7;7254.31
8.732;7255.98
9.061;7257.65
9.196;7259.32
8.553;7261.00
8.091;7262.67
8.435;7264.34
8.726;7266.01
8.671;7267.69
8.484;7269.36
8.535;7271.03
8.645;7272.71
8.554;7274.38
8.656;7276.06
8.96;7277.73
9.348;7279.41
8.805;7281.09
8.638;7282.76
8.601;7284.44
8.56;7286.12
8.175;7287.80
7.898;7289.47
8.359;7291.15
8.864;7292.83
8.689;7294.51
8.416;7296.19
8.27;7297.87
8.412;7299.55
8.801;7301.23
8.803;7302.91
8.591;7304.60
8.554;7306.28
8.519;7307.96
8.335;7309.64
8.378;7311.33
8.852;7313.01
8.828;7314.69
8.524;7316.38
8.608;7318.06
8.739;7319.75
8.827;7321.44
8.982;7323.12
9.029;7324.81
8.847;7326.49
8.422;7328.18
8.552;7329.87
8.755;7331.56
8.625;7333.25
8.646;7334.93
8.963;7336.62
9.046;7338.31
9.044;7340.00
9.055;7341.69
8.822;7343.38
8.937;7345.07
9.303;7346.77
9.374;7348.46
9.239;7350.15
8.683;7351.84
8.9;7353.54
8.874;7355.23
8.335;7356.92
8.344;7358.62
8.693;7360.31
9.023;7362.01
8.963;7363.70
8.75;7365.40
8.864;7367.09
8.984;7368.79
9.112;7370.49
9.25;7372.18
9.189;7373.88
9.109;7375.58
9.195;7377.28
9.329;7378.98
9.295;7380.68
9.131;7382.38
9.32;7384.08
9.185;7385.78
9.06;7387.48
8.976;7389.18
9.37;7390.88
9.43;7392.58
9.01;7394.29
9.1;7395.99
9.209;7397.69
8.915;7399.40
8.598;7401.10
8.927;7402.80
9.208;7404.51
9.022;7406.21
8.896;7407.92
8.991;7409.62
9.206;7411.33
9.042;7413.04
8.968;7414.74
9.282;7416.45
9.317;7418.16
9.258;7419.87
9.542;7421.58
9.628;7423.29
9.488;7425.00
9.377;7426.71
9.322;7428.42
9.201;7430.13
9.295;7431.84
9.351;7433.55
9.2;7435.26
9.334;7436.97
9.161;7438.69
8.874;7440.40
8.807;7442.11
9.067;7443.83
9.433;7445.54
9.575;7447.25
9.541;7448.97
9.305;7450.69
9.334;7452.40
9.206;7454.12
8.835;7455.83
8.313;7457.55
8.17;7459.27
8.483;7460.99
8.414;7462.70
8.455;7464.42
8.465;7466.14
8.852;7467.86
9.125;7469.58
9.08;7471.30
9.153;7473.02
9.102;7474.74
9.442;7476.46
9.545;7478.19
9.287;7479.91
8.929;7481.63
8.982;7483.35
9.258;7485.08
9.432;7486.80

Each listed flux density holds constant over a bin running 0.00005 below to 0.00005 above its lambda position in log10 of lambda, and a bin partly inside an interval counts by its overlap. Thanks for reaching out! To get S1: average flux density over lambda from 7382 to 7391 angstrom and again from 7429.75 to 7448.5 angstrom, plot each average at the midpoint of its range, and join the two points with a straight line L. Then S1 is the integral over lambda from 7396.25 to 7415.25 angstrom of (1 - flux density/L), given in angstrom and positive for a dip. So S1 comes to 0.4 angstrom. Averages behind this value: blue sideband 9.16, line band 9.01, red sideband 9.22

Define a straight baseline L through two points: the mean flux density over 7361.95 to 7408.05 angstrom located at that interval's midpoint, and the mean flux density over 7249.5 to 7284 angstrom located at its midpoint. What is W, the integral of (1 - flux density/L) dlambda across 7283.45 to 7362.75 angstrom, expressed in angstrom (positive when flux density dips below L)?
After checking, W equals 1.8 angstrom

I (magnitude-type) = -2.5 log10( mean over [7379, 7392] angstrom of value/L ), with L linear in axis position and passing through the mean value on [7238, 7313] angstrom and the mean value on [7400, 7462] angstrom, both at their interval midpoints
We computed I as -0.03 mag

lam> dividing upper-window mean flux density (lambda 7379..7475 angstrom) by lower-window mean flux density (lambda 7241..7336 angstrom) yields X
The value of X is 1.05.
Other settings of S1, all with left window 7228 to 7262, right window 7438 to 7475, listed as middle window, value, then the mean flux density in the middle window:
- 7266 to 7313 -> 1.04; 8.58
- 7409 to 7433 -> -1.02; 9.28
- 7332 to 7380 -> -0.59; 8.95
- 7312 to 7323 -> 0.08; 8.74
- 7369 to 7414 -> -1.21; 9.12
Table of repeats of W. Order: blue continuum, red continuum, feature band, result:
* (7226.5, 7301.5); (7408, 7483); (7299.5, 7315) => 0.3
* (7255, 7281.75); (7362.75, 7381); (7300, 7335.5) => 0.9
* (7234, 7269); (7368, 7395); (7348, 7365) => 0.5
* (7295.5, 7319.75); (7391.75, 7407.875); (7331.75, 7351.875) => -0.6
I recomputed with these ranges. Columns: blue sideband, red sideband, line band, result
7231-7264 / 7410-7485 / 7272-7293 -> 0.02 mag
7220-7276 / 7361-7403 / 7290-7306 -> 0.03 mag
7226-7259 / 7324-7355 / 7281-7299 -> 0.04 mag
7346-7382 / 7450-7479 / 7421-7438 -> -0.05 mag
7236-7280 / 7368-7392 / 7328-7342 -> 0.03 mag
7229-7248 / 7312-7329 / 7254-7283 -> -0.01 mag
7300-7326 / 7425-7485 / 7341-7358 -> -0.02 mag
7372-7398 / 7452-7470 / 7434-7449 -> -0.05 mag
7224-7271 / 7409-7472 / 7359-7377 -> -0.01 mag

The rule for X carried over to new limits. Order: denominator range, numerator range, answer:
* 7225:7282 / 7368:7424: 1.05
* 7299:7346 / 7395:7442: 1.05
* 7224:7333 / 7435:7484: 1.04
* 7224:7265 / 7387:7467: 1.05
